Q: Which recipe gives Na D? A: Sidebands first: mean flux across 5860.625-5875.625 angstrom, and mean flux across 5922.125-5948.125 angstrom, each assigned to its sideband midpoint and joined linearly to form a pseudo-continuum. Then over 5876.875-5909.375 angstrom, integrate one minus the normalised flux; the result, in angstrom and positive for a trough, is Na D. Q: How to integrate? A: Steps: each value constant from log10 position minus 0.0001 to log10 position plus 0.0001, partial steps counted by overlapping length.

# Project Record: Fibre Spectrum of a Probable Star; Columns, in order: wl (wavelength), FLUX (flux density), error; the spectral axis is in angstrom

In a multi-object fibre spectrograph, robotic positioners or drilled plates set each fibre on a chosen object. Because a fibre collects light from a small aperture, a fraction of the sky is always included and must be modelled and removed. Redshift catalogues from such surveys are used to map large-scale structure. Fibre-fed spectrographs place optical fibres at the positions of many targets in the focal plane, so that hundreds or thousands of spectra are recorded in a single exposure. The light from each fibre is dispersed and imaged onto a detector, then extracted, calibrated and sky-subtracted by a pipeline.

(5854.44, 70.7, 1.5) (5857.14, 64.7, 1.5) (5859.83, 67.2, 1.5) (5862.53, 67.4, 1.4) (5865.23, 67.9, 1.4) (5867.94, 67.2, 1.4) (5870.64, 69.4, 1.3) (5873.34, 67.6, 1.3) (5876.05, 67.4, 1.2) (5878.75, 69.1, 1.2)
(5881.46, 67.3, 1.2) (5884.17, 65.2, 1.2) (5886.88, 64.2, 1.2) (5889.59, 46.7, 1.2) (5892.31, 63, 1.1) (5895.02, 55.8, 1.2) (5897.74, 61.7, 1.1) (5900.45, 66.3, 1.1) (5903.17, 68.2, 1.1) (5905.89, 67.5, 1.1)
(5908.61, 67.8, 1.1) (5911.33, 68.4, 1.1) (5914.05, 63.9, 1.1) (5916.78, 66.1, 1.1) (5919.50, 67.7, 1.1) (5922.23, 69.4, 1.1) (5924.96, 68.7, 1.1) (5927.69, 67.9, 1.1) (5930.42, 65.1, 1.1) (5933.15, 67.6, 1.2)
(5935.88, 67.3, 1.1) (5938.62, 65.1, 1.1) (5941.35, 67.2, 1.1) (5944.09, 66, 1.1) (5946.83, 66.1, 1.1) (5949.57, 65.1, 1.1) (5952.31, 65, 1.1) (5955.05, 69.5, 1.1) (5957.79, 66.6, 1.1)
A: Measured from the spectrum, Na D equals 1.9 angstrom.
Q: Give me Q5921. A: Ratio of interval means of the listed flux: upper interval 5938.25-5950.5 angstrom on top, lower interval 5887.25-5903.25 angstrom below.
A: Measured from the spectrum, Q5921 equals 1.10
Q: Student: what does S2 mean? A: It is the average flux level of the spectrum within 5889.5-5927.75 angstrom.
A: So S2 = 65.1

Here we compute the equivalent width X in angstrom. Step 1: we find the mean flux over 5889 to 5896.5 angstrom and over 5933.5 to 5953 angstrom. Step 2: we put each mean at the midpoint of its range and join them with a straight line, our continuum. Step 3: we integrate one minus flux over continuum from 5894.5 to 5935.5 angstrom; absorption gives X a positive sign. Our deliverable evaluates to -4.0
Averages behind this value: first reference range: 56.1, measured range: 66.4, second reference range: 66.1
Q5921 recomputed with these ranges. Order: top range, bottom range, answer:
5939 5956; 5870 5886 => 0.98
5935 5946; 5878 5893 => 1.06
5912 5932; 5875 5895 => 1.07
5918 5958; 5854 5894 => 1.02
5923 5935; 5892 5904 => 1.07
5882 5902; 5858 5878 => 0.90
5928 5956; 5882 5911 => 1.05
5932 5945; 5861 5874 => 0.98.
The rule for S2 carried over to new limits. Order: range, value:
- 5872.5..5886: 67.2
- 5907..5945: 67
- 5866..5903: 64.1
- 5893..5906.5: 63.7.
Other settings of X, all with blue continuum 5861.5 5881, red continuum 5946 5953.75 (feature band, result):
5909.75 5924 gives -0.15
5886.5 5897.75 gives 1.66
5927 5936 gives -0.12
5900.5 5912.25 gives -0.17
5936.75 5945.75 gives -0.07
